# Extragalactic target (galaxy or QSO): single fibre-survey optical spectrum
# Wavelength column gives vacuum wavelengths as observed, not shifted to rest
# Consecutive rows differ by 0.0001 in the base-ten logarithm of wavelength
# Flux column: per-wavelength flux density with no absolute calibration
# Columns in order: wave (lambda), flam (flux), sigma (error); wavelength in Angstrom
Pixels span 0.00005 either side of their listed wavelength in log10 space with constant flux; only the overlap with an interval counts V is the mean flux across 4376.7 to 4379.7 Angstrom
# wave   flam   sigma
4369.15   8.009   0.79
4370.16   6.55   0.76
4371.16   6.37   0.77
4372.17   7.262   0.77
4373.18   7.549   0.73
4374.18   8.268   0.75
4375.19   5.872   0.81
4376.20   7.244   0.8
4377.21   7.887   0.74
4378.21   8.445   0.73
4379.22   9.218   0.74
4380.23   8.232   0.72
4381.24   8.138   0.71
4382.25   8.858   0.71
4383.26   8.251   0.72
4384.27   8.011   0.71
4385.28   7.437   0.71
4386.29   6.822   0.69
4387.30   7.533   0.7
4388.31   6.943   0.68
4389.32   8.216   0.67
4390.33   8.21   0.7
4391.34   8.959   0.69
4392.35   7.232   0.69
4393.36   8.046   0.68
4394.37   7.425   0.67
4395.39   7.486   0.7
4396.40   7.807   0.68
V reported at 8.52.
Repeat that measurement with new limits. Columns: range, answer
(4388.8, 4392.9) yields 8.16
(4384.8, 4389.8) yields 7.39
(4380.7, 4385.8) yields 8.13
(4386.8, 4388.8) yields 7.24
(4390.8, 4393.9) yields 8.09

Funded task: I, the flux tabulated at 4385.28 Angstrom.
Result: 7.437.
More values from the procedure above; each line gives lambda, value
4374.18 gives 8.268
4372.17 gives 7.262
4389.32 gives 8.216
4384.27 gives 8.011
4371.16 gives 6.37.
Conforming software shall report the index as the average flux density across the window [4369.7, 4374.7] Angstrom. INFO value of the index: 7.21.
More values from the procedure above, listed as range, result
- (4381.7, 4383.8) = 8.53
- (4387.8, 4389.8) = 7.57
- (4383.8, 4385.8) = 7.71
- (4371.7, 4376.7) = 7.24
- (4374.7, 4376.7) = 6.55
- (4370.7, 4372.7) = 6.81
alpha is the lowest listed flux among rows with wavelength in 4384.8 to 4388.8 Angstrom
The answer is 6.822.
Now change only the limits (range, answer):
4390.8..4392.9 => 7.232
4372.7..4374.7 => 7.549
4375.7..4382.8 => 7.244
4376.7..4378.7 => 7.887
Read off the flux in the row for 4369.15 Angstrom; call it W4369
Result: 8.009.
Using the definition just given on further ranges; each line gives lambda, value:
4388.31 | 6.943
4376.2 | 7.244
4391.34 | 8.959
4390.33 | 8.21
